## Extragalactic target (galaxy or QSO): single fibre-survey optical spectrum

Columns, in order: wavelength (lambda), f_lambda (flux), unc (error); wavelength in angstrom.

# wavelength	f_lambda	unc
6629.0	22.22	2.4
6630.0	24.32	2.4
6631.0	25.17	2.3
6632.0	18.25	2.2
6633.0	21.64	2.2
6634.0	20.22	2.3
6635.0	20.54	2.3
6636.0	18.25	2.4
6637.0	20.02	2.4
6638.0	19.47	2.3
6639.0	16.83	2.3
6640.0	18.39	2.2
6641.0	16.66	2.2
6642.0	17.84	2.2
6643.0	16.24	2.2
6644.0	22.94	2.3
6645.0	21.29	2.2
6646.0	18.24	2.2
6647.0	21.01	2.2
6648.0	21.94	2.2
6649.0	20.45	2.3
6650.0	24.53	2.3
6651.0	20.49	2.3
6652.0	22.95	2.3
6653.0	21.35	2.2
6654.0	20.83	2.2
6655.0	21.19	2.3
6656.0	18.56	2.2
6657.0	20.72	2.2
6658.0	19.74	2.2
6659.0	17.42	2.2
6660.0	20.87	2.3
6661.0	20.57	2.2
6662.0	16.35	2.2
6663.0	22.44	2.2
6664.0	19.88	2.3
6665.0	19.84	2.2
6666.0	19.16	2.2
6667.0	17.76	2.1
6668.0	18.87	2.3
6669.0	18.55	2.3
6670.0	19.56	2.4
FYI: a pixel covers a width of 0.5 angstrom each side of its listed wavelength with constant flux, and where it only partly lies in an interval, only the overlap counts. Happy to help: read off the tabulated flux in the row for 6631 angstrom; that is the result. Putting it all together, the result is 25.17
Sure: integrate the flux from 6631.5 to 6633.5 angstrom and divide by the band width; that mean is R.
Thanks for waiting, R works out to 19.9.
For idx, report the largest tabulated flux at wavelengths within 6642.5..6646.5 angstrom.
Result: 22.94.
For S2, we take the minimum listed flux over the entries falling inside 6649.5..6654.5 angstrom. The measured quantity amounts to 20.49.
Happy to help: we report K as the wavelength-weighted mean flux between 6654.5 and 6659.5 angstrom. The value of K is 19.5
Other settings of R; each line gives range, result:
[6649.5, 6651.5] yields 22.5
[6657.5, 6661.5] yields 19.6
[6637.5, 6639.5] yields 18.1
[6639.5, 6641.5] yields 17.5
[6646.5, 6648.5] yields 21.5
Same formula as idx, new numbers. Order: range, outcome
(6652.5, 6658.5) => 21.35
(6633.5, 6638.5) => 20.54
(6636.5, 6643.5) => 20.02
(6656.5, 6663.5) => 22.44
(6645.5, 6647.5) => 21.01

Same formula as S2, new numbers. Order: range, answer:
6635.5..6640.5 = 16.83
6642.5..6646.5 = 16.24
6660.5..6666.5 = 16.35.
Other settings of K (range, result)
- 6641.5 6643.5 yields 17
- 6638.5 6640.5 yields 17.6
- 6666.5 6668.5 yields 18.3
